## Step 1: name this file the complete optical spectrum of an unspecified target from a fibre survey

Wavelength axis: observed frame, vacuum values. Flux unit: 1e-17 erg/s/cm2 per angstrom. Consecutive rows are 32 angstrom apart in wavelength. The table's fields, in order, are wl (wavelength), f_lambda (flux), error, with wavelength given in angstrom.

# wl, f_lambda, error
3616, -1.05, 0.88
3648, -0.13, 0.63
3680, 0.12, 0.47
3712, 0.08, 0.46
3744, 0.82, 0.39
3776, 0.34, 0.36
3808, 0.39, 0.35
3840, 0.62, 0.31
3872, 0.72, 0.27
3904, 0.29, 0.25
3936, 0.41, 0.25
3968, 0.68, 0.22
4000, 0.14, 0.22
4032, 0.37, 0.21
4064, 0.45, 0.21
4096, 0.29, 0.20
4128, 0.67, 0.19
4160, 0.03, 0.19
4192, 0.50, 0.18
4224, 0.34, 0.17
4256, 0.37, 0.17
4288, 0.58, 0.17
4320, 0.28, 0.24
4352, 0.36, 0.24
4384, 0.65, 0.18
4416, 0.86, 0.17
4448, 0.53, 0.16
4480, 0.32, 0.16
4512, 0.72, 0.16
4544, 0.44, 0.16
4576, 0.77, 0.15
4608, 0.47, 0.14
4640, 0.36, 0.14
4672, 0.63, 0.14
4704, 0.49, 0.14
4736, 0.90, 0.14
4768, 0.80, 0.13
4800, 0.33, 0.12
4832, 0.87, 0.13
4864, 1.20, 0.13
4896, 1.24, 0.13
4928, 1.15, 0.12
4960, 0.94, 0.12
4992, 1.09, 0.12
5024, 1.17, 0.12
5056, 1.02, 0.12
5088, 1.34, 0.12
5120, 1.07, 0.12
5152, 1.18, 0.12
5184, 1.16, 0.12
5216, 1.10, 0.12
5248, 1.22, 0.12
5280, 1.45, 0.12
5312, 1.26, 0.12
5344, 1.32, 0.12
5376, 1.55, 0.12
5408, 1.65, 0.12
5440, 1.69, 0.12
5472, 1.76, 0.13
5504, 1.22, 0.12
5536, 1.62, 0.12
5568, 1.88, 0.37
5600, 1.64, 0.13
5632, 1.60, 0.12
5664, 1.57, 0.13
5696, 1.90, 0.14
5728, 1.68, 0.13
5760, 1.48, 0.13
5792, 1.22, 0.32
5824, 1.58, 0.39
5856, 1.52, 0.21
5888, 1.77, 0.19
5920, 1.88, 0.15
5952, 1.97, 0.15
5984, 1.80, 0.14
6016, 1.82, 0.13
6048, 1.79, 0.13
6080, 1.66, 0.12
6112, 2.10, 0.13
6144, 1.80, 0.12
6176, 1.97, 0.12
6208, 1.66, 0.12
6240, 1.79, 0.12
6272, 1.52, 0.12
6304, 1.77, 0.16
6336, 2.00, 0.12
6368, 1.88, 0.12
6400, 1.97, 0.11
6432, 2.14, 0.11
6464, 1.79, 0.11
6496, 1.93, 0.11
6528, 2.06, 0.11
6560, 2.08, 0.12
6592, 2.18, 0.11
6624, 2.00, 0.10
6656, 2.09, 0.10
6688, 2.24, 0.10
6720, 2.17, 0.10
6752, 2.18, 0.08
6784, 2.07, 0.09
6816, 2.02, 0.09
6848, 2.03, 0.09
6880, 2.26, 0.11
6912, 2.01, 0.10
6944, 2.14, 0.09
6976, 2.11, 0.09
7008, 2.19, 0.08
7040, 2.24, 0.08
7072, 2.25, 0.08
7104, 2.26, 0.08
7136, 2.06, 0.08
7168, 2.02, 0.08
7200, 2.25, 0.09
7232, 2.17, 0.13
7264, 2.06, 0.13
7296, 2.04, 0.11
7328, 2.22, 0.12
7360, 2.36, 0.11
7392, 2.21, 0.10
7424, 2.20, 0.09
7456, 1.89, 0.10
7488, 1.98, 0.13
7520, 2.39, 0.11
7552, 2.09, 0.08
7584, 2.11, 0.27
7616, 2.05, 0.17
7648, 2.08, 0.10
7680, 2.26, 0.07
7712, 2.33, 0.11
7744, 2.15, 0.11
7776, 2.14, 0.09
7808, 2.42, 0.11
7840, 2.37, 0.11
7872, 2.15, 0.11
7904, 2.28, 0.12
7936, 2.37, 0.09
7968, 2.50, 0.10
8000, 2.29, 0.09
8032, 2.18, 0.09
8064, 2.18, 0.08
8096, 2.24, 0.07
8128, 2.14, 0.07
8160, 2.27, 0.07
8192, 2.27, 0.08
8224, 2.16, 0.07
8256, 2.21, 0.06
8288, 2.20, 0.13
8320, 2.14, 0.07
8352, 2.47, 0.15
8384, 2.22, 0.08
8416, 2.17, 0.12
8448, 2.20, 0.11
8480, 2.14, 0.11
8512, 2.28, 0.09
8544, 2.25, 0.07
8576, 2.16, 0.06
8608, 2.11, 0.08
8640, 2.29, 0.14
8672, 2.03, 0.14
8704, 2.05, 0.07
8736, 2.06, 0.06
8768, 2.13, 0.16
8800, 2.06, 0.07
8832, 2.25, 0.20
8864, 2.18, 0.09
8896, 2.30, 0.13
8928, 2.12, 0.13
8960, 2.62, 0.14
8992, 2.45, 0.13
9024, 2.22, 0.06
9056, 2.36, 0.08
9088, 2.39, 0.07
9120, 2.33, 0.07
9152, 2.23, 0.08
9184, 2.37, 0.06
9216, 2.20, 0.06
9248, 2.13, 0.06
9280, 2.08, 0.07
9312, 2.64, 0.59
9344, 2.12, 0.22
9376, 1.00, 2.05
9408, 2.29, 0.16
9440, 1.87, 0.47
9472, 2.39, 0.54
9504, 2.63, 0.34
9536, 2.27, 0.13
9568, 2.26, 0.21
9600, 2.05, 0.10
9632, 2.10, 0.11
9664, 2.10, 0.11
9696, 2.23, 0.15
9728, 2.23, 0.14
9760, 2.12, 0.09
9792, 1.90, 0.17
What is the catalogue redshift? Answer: 0.21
